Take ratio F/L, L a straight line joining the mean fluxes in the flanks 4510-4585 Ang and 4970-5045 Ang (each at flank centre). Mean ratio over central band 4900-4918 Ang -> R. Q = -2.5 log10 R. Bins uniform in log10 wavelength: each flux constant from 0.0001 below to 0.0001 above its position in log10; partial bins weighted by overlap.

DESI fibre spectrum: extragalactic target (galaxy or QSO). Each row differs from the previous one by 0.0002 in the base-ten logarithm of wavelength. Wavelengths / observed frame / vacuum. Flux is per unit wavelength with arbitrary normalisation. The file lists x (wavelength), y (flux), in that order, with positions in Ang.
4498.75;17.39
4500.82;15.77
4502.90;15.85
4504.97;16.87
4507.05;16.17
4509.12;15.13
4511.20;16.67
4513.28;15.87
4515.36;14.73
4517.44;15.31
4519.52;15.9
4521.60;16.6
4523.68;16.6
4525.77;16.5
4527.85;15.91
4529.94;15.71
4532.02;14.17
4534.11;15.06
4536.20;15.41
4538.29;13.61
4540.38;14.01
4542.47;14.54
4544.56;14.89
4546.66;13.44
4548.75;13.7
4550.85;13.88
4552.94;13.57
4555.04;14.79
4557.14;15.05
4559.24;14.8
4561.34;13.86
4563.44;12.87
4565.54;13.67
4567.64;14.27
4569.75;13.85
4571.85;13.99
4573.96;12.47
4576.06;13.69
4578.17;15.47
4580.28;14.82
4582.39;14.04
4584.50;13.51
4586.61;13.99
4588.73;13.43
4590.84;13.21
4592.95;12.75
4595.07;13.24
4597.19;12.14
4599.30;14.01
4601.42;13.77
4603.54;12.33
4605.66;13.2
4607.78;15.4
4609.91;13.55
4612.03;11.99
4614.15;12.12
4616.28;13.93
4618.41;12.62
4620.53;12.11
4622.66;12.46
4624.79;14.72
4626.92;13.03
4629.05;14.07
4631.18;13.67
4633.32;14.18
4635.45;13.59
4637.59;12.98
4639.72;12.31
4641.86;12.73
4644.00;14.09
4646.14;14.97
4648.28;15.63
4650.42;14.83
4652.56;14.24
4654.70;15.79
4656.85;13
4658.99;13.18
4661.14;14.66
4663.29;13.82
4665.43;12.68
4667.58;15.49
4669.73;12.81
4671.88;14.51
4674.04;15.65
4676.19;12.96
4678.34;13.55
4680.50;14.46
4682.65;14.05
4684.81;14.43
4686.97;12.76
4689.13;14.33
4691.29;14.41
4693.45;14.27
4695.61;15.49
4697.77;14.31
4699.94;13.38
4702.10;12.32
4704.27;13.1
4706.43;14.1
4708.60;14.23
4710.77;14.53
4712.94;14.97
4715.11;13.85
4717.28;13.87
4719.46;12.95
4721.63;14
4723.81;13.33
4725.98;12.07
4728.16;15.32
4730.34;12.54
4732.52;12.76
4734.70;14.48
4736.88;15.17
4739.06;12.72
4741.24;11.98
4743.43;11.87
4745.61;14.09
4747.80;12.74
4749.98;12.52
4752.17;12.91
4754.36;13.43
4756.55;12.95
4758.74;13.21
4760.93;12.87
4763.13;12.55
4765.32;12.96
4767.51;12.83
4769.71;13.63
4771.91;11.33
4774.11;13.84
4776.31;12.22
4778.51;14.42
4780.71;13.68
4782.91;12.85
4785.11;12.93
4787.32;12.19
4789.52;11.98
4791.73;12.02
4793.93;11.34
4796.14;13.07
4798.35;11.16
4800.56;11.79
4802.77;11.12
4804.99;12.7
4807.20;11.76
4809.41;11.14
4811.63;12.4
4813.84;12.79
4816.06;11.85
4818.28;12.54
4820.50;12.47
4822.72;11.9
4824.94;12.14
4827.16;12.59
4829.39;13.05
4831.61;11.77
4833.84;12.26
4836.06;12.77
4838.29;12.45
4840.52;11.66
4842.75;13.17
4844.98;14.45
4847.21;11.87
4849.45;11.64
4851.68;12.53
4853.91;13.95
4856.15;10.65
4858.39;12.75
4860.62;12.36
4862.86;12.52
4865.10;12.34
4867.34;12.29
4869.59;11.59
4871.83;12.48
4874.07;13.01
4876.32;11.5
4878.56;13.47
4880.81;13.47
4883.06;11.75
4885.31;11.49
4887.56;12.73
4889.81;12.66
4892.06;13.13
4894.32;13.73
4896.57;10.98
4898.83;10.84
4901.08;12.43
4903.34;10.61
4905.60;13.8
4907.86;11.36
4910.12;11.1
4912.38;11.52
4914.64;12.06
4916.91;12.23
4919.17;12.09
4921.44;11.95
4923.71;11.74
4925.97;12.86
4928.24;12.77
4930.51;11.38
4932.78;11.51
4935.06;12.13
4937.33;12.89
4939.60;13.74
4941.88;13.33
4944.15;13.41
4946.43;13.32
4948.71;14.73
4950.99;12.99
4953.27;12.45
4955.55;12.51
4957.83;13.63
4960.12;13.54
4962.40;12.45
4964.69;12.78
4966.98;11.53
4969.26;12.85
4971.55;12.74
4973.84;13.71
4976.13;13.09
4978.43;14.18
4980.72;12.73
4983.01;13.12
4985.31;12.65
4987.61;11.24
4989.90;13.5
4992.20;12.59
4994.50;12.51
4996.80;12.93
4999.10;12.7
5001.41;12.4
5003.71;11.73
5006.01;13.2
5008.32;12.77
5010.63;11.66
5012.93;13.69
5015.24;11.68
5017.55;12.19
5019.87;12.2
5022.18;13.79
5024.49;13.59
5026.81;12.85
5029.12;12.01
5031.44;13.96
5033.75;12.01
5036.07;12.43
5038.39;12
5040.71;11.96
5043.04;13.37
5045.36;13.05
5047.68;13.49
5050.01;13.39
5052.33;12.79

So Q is 0.11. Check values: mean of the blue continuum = 14.7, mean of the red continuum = 12.7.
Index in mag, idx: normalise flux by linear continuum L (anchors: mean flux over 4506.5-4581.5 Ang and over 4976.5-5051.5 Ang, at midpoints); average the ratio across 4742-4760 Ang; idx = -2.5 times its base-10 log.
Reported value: 0.07 mag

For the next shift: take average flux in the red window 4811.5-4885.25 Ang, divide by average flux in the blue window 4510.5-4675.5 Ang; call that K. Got 0.9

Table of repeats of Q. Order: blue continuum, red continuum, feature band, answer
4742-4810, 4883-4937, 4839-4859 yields -0.02 mag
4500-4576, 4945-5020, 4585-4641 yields 0.10 mag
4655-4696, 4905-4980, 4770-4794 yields 0.06 mag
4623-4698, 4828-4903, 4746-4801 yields 0.03 mag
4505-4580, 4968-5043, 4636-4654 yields 0.02 mag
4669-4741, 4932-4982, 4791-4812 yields 0.15 mag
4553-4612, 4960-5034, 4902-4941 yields 0.07 mag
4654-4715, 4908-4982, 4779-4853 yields 0.09 mag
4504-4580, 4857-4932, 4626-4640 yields 0.05 mag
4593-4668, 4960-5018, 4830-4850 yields 0.05 mag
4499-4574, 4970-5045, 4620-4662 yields 0.05 mag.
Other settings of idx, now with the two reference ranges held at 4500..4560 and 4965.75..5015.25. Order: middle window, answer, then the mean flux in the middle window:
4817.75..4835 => 0.11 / 12.3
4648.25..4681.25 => 0.02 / 14.2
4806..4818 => 0.14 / 12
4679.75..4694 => 0.02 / 14.1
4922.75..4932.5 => 0.08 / 12.1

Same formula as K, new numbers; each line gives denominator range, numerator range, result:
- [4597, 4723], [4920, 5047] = 0.92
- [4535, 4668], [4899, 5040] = 0.92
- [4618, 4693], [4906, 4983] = 0.91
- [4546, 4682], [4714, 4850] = 0.93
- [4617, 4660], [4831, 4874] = 0.91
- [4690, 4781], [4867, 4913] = 0.91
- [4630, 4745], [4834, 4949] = 0.90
